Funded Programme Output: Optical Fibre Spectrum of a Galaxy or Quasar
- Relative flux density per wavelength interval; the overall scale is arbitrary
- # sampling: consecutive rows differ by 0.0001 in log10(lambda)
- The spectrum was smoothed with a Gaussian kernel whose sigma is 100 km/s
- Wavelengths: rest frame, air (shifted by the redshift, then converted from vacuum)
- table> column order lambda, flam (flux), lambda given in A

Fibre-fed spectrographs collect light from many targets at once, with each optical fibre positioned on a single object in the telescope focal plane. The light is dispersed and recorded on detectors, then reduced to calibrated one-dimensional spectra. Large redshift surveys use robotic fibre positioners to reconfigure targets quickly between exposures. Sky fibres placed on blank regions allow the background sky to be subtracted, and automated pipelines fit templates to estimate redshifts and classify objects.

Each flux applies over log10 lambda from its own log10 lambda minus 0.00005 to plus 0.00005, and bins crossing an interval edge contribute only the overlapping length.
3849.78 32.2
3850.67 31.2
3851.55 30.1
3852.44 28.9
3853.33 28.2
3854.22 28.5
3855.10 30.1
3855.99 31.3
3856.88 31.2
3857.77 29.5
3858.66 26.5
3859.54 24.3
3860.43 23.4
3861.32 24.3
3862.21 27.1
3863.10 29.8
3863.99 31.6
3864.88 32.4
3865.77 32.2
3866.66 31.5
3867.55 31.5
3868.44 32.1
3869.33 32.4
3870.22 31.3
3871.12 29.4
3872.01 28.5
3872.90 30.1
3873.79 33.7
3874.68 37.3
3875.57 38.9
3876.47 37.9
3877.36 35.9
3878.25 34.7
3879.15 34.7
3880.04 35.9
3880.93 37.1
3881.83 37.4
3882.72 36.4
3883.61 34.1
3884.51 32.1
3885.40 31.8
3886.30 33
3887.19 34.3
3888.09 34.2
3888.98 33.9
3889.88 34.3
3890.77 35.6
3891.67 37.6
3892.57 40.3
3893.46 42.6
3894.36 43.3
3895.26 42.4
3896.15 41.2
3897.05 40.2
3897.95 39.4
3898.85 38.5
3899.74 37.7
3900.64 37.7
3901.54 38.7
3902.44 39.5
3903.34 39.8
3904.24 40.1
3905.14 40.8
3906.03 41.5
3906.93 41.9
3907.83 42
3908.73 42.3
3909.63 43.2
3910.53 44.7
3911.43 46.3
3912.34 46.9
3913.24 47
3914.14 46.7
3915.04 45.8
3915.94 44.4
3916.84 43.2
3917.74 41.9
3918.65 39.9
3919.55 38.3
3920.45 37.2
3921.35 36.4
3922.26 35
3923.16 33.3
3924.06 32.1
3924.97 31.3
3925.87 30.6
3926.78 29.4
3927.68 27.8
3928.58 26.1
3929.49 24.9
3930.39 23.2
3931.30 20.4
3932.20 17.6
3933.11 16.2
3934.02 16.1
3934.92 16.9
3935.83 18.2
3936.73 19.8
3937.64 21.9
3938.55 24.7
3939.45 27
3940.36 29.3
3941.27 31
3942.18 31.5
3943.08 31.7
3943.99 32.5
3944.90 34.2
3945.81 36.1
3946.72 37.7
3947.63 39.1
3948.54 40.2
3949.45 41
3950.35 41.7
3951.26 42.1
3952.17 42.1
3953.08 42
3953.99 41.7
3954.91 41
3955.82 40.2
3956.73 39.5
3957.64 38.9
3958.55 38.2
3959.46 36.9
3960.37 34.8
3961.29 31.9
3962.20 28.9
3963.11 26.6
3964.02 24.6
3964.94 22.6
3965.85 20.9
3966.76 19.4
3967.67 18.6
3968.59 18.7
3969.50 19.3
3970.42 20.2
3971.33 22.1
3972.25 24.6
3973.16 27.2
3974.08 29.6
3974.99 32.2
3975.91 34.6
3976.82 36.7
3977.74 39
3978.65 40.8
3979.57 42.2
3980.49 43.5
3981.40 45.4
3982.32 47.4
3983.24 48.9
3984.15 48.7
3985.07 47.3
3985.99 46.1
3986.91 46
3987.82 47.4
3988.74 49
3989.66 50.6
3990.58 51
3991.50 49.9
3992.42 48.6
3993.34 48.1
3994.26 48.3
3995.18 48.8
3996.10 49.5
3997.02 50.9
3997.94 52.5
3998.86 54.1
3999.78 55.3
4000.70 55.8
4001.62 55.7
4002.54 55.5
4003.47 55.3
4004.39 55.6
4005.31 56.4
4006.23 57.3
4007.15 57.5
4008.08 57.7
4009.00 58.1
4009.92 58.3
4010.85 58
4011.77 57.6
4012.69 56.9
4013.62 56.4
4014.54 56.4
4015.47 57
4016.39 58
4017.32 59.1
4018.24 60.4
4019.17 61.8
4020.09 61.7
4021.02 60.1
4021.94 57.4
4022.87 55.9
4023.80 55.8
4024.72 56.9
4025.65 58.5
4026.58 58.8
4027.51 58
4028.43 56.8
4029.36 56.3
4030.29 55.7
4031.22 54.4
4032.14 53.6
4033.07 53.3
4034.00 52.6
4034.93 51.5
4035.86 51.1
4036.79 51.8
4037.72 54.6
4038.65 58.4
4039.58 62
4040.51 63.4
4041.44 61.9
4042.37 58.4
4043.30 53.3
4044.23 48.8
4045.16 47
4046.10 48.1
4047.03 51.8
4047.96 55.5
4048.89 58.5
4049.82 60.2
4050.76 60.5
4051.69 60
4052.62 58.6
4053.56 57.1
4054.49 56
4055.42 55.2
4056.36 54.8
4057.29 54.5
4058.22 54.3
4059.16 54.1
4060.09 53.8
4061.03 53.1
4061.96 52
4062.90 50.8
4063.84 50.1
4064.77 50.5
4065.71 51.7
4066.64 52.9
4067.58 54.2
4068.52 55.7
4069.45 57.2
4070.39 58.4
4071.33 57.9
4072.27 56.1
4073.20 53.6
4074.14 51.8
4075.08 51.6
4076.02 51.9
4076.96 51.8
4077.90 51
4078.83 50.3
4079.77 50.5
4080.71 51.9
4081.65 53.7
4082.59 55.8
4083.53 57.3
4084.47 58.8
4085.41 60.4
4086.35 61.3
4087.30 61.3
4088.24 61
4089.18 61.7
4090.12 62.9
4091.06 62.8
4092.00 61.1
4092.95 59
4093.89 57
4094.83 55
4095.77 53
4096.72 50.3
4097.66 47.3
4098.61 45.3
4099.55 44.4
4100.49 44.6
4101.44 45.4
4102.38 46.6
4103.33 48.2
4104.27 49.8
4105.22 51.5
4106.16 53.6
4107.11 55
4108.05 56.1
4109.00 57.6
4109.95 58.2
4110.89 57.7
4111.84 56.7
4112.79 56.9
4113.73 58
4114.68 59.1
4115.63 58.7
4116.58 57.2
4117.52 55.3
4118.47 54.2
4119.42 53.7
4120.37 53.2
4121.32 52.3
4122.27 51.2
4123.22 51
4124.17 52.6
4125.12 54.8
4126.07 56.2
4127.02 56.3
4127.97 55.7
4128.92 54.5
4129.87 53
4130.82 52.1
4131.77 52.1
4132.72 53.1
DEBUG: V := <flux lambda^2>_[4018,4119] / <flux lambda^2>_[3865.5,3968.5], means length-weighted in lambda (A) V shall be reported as 1.73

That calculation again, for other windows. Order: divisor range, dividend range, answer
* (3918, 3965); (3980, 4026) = 1.75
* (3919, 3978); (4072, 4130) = 1.94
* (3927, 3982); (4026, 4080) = 1.87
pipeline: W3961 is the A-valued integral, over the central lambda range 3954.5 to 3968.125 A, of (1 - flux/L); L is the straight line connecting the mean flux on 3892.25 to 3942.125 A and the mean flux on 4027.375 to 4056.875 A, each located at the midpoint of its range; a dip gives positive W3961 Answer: 3.64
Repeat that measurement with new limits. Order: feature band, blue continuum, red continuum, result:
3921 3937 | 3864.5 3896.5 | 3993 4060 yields 6.3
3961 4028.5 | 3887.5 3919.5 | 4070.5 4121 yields 1.7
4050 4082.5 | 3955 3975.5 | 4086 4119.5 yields -4.4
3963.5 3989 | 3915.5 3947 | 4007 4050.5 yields 5.0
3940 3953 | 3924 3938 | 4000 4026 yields -3.1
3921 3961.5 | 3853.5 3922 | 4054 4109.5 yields 9.5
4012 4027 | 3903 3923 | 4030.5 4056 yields -1.5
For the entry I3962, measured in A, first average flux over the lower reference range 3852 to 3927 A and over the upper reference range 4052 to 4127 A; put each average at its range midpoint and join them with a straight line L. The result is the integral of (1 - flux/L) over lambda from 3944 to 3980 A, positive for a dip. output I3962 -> 8.0 A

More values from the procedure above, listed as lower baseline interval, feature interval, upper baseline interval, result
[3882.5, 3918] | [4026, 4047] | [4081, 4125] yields -2.1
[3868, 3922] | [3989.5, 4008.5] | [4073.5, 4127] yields -2.7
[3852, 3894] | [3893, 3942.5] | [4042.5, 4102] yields 3.1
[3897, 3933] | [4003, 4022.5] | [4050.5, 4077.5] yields -3.8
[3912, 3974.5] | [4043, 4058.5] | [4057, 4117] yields -2.0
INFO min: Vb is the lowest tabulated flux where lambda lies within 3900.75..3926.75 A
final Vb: 30.6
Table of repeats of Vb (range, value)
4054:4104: 44.4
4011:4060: 47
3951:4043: 18.6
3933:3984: 16.1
